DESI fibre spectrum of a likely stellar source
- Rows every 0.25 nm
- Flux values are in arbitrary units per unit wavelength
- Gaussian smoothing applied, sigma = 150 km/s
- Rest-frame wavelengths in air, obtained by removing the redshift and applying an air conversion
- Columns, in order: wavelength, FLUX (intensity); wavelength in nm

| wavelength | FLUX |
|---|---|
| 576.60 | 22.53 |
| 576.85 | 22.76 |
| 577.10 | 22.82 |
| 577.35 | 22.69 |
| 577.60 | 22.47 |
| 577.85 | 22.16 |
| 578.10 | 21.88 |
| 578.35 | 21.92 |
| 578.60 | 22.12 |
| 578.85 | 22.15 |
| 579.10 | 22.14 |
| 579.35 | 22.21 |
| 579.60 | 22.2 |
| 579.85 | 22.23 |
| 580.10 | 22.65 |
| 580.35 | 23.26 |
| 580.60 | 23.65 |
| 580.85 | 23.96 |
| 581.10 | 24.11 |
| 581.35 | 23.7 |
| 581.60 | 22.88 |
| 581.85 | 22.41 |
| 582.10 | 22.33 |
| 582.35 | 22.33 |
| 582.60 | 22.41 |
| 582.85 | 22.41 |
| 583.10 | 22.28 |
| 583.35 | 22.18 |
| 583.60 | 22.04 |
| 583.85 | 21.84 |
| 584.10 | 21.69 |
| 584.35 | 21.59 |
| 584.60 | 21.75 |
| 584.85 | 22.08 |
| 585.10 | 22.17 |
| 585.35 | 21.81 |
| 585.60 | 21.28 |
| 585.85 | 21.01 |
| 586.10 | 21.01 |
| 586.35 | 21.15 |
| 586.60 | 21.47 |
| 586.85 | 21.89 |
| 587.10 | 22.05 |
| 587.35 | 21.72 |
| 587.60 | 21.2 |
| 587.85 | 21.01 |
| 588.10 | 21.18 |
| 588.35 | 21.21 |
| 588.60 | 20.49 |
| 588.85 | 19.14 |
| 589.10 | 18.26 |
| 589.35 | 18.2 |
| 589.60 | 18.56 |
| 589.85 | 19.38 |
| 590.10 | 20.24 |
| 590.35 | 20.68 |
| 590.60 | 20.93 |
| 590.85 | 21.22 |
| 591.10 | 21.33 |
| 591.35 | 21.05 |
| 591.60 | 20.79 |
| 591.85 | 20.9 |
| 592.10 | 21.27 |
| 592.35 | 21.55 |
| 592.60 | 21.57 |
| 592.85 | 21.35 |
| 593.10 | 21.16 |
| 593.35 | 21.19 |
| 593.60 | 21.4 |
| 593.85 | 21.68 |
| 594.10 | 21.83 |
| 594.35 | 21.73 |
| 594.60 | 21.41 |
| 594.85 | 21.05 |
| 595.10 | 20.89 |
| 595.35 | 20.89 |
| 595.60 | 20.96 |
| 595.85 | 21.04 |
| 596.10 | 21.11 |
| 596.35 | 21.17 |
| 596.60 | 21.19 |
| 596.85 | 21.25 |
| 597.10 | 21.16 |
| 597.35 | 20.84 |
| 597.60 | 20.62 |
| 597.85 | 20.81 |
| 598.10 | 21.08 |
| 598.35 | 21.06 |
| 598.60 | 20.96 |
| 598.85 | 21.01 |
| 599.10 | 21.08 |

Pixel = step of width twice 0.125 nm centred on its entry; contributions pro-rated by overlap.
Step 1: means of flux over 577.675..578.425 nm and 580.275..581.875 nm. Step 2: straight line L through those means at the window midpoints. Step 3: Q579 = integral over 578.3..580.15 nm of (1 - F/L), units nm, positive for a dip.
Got 0.032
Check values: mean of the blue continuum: 22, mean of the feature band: 22.2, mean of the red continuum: 23.5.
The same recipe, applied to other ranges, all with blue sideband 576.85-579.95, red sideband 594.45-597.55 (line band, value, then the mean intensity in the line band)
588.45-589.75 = 0.15 nm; 19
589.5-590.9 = 0.09 nm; 20.1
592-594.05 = -0.01 nm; 21.4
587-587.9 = 0.01 nm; 21.5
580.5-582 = -0.09 nm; 23.4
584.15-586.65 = 0.03 nm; 21.5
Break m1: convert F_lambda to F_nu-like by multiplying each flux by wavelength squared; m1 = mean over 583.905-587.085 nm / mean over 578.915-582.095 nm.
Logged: 1.0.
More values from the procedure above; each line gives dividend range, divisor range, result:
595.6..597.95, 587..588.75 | 1.02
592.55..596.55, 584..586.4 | 1.02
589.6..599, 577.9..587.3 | 0.99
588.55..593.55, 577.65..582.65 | 0.94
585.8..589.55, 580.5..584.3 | 0.93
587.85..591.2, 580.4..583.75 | 0.90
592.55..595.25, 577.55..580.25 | 1.01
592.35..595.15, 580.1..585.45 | 0.99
